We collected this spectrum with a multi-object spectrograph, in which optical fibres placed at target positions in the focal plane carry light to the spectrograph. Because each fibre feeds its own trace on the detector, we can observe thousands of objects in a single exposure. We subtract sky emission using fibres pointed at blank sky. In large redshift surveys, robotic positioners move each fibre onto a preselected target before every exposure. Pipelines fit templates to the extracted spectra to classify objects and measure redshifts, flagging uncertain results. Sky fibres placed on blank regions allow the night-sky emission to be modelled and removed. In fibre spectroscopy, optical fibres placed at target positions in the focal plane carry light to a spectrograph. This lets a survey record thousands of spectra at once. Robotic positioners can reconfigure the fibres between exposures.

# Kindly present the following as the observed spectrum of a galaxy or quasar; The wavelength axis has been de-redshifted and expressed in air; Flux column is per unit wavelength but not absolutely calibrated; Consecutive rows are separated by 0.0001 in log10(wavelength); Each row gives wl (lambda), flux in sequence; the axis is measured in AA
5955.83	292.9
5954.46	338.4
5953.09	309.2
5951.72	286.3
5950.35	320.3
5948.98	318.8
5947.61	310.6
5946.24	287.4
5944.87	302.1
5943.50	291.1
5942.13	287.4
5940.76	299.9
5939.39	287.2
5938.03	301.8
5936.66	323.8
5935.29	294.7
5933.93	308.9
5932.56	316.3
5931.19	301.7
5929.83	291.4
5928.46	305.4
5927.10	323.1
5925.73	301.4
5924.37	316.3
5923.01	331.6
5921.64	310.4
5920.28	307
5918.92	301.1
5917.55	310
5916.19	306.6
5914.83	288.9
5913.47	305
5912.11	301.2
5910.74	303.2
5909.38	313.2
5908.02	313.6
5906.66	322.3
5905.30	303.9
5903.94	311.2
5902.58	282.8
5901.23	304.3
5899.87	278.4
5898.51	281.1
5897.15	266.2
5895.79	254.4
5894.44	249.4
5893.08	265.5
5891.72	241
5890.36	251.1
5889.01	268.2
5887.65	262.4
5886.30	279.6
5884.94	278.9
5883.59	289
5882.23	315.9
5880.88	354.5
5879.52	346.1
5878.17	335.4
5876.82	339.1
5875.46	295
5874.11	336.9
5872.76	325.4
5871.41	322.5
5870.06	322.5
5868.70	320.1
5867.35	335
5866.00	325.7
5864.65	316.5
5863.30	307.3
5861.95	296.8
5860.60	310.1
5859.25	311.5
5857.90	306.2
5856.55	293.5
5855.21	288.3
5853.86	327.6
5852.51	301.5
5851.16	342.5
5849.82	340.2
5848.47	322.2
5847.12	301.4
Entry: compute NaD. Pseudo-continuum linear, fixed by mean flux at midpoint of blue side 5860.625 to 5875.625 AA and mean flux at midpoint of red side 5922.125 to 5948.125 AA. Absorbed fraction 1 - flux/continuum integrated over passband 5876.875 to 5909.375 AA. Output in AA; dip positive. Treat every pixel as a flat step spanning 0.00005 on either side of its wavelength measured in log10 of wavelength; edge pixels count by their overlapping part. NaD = 2.4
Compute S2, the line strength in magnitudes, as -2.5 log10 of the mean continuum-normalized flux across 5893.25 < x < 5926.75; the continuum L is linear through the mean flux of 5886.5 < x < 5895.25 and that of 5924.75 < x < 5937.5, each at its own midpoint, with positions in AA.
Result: -0.06 mag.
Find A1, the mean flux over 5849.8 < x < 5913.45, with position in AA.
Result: 303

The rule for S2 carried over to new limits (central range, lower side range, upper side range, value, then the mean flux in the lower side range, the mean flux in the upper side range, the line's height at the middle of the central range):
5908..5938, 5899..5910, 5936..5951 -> -0.02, 303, 303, 303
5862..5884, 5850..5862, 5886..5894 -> -0.14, 311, 260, 285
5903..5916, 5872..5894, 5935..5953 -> -0.02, 298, 301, 300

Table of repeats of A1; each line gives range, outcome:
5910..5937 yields 307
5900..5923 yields 305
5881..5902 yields 275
